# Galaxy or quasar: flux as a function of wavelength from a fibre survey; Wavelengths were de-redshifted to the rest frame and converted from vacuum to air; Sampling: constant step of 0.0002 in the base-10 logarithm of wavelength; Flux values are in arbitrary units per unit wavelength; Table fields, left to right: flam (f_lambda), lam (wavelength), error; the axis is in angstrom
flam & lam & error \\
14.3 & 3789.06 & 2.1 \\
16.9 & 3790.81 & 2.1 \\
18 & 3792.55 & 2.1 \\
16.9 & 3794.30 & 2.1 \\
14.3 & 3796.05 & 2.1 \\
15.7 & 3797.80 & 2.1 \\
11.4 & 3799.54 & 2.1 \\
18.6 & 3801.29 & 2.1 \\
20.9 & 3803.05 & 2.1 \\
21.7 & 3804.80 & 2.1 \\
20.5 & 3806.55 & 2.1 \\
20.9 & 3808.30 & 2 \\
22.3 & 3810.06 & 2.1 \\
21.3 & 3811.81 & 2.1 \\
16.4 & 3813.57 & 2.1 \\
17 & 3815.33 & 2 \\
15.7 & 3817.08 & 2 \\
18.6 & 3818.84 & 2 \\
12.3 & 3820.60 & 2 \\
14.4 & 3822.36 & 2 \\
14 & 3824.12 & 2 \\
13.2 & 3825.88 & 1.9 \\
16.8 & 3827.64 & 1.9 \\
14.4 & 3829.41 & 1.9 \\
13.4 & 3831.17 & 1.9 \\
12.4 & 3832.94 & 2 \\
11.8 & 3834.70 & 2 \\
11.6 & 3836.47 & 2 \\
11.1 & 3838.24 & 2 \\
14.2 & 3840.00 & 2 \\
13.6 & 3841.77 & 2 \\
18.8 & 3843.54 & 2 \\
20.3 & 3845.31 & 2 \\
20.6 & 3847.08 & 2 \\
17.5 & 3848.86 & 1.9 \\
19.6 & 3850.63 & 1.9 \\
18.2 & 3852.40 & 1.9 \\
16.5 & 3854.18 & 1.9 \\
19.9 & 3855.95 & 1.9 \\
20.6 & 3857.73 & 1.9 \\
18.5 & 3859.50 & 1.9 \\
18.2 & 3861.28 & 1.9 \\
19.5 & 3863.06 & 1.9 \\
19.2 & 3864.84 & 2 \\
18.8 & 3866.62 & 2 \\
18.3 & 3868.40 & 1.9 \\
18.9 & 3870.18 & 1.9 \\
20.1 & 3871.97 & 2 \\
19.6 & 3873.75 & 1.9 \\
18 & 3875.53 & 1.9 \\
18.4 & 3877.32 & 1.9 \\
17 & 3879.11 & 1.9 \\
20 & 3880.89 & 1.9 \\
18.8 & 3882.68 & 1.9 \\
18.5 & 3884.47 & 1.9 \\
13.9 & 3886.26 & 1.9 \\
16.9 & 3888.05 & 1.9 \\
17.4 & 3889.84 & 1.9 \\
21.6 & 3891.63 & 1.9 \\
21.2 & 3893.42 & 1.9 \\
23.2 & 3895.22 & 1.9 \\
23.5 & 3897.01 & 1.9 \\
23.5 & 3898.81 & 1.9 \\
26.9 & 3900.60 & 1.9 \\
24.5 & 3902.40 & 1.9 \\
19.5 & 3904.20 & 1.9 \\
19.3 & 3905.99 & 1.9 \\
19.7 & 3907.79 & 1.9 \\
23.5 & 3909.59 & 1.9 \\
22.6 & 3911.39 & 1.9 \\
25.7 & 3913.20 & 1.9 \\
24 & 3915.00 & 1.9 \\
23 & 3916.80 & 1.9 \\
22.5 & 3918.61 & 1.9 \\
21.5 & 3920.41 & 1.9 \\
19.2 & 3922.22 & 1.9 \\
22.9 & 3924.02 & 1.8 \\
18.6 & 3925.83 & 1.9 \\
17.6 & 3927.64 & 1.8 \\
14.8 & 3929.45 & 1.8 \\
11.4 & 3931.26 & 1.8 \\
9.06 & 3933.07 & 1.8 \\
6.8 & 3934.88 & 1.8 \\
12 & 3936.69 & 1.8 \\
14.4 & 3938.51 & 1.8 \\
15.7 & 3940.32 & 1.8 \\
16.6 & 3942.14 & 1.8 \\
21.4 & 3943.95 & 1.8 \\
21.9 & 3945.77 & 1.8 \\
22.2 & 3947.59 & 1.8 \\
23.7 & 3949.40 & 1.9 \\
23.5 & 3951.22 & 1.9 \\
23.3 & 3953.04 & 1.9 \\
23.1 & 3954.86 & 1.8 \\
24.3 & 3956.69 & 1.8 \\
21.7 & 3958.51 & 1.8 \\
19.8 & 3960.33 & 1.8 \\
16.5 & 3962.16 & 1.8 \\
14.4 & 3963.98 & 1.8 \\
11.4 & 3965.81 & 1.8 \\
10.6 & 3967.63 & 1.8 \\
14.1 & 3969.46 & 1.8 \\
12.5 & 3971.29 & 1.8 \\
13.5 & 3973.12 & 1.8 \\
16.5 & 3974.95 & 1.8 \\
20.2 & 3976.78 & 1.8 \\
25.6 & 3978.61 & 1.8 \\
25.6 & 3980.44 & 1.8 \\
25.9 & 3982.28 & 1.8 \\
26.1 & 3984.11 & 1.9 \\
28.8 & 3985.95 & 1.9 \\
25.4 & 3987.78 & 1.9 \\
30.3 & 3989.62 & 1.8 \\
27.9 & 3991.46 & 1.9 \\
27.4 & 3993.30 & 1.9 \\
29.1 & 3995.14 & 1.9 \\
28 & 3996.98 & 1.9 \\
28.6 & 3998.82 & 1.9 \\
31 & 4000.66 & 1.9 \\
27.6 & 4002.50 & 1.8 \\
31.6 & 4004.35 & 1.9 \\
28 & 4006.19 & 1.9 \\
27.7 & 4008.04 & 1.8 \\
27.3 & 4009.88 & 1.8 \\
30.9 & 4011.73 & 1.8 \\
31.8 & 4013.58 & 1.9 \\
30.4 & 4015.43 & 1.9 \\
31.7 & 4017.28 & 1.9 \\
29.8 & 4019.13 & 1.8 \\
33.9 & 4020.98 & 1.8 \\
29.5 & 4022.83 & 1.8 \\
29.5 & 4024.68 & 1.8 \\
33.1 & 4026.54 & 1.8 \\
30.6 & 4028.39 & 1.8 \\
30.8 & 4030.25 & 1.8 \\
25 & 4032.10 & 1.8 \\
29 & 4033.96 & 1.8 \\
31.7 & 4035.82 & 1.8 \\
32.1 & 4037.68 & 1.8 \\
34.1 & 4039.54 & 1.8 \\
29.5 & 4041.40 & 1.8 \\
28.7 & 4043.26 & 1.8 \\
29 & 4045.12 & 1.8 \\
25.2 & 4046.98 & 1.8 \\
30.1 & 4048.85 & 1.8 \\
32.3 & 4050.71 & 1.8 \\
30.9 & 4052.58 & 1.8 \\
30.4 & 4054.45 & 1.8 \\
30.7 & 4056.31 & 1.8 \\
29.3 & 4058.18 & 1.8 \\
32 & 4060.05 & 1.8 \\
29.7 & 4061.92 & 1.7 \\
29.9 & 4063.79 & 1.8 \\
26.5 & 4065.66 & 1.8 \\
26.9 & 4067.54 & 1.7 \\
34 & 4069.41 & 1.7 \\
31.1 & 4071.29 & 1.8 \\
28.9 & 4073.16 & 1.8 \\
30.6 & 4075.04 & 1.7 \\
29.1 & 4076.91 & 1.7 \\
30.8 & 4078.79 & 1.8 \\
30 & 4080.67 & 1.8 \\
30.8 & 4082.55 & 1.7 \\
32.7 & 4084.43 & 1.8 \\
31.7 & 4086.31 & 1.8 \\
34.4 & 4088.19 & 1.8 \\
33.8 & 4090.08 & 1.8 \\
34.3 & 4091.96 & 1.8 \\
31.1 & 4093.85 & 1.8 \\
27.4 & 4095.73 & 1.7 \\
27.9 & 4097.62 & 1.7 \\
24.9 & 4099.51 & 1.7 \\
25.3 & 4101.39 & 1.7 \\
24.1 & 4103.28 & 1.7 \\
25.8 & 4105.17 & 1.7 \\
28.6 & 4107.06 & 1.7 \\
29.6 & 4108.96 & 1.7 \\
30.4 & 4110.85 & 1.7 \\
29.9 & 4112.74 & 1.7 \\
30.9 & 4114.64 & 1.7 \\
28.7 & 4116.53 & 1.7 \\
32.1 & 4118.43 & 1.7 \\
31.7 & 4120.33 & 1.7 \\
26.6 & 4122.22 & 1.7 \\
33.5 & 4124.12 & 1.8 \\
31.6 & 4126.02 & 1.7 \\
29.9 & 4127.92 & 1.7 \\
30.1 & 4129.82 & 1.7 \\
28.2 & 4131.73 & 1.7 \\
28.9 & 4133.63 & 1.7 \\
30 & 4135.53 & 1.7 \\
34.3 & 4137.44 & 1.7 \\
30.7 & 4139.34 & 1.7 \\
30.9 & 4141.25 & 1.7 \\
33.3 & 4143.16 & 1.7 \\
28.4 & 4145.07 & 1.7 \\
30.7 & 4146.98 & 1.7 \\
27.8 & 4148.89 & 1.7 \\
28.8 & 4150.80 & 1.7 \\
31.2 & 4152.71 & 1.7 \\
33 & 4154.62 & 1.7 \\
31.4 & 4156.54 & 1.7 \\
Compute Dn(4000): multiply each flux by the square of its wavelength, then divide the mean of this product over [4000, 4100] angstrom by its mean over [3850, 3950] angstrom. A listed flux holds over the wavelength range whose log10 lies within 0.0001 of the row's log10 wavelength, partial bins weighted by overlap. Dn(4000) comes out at 1.7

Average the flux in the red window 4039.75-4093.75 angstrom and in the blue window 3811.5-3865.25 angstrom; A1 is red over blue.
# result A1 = 1.87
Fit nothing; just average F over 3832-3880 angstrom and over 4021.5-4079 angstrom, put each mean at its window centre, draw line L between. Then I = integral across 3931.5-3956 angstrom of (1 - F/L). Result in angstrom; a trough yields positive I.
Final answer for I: 5.7 angstrom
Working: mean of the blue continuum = 17.5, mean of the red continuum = 30.1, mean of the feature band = 17.9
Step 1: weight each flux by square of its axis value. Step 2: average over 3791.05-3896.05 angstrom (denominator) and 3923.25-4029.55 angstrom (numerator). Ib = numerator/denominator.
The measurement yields 1.41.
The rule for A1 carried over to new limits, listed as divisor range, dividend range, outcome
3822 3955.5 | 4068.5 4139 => 1.63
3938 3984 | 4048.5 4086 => 1.57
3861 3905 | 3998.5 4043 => 1.52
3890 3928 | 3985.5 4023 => 1.33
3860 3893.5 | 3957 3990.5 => 1.08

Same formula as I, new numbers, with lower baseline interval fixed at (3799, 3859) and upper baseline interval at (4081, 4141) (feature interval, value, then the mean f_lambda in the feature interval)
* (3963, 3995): 3.74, 21.2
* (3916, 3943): 6.38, 16.4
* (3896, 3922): -2.77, 22.7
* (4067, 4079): -0.87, 30.3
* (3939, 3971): 5.34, 18.9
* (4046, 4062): -1.60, 30.1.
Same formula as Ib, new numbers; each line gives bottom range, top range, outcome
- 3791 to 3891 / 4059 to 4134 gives 1.97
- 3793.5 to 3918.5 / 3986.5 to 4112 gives 1.77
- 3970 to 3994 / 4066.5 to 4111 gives 1.34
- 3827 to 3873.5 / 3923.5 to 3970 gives 1.07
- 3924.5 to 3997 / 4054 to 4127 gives 1.62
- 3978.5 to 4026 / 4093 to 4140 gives 1.07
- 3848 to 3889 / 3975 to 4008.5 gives 1.57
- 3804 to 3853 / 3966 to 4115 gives 1.92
